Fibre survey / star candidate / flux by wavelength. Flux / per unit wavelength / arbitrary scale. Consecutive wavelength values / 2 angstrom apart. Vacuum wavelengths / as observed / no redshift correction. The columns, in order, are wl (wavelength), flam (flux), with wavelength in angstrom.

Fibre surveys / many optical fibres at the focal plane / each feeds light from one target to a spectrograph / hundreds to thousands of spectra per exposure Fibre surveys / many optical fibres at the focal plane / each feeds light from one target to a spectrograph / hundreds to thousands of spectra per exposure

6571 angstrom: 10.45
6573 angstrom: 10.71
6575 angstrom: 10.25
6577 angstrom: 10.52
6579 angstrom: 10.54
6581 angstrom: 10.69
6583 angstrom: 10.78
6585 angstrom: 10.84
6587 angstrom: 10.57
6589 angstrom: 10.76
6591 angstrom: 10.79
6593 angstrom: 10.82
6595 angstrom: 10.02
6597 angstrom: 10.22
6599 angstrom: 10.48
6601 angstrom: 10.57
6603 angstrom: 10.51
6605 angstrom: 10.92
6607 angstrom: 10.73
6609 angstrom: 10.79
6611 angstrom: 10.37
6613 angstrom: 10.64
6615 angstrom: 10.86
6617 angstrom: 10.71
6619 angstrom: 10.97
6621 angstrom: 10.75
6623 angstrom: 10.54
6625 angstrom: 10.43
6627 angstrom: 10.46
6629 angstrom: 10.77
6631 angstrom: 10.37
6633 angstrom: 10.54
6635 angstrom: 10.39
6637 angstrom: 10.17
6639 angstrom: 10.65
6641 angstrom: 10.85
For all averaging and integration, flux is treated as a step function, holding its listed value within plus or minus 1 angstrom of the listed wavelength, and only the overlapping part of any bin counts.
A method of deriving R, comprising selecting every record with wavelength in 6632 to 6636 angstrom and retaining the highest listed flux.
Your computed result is 10.54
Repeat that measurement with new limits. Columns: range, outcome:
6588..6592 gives 10.79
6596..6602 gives 10.57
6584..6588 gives 10.84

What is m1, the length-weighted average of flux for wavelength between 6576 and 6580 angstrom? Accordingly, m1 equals 10.5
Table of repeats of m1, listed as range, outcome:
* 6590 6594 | 10.8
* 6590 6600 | 10.5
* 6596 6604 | 10.4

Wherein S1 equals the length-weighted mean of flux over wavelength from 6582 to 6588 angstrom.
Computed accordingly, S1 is 10.7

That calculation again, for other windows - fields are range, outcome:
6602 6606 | 10.7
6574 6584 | 10.6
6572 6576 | 10.5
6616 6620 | 10.8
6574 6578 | 10.4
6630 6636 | 10.4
